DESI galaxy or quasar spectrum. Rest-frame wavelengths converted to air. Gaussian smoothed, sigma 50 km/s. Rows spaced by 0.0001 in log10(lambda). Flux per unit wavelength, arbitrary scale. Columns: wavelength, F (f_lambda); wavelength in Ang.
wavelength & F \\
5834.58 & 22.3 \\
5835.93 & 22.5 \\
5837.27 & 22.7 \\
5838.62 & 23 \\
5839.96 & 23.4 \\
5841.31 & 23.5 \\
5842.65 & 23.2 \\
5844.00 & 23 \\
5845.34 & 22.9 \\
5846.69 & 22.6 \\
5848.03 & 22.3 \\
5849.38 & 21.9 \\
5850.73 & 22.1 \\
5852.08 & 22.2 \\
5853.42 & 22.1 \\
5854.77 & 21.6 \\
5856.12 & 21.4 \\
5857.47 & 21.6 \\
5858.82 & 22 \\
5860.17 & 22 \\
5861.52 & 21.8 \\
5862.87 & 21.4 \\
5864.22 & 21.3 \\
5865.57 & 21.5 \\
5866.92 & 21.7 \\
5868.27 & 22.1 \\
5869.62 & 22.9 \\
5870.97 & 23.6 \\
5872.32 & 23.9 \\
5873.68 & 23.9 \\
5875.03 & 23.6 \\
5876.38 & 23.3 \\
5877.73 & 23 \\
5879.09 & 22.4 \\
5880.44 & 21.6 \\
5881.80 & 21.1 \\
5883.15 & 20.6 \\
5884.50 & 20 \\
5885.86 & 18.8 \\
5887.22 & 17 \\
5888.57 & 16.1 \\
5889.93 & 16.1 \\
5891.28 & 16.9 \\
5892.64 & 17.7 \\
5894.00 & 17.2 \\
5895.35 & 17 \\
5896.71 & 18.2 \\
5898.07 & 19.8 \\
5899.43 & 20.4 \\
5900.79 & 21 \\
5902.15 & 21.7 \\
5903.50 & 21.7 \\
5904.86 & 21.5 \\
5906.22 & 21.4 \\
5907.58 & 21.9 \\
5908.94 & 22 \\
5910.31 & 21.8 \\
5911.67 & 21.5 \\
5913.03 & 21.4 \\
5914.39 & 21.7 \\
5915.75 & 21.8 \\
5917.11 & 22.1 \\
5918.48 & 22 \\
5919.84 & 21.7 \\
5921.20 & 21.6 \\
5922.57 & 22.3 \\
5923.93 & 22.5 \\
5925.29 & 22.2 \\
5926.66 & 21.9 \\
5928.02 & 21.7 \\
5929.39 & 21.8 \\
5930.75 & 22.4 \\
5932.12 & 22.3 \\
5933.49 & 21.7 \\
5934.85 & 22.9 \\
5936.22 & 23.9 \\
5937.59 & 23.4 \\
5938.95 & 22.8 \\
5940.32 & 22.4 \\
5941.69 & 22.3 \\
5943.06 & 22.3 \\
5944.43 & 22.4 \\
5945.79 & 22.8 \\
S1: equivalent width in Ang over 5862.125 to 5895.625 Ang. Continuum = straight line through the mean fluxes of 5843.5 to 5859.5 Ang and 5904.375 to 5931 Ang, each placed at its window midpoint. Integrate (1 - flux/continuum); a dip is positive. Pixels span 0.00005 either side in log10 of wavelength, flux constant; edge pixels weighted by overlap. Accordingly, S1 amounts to 2.1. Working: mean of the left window 22.1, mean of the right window 21.9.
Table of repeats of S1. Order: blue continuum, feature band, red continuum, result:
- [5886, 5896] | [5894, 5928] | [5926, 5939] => -2.8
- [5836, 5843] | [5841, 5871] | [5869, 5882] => 1.2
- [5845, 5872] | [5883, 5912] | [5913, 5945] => 3.5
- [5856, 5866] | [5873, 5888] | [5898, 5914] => 0.1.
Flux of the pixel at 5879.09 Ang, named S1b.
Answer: 22.4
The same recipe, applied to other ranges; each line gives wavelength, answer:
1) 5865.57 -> 21.5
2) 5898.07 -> 19.8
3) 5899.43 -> 20.4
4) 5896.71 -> 18.2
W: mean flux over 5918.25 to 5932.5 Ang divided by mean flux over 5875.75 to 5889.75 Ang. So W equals 1.09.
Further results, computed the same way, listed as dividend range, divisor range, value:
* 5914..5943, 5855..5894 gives 1.06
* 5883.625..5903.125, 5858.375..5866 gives 0.85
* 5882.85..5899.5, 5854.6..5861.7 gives 0.83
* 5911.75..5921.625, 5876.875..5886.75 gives 1.04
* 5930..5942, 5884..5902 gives 1.24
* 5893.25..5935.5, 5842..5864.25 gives 0.96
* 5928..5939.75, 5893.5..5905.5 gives 1.14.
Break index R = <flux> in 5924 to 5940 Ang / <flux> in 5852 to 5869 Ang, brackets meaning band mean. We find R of 1.03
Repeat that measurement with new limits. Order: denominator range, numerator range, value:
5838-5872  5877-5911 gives 0.89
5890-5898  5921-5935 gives 1.26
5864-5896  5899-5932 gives 1.06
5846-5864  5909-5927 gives 1.00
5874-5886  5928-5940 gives 1.04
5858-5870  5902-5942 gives 1.01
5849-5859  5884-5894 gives 0.80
